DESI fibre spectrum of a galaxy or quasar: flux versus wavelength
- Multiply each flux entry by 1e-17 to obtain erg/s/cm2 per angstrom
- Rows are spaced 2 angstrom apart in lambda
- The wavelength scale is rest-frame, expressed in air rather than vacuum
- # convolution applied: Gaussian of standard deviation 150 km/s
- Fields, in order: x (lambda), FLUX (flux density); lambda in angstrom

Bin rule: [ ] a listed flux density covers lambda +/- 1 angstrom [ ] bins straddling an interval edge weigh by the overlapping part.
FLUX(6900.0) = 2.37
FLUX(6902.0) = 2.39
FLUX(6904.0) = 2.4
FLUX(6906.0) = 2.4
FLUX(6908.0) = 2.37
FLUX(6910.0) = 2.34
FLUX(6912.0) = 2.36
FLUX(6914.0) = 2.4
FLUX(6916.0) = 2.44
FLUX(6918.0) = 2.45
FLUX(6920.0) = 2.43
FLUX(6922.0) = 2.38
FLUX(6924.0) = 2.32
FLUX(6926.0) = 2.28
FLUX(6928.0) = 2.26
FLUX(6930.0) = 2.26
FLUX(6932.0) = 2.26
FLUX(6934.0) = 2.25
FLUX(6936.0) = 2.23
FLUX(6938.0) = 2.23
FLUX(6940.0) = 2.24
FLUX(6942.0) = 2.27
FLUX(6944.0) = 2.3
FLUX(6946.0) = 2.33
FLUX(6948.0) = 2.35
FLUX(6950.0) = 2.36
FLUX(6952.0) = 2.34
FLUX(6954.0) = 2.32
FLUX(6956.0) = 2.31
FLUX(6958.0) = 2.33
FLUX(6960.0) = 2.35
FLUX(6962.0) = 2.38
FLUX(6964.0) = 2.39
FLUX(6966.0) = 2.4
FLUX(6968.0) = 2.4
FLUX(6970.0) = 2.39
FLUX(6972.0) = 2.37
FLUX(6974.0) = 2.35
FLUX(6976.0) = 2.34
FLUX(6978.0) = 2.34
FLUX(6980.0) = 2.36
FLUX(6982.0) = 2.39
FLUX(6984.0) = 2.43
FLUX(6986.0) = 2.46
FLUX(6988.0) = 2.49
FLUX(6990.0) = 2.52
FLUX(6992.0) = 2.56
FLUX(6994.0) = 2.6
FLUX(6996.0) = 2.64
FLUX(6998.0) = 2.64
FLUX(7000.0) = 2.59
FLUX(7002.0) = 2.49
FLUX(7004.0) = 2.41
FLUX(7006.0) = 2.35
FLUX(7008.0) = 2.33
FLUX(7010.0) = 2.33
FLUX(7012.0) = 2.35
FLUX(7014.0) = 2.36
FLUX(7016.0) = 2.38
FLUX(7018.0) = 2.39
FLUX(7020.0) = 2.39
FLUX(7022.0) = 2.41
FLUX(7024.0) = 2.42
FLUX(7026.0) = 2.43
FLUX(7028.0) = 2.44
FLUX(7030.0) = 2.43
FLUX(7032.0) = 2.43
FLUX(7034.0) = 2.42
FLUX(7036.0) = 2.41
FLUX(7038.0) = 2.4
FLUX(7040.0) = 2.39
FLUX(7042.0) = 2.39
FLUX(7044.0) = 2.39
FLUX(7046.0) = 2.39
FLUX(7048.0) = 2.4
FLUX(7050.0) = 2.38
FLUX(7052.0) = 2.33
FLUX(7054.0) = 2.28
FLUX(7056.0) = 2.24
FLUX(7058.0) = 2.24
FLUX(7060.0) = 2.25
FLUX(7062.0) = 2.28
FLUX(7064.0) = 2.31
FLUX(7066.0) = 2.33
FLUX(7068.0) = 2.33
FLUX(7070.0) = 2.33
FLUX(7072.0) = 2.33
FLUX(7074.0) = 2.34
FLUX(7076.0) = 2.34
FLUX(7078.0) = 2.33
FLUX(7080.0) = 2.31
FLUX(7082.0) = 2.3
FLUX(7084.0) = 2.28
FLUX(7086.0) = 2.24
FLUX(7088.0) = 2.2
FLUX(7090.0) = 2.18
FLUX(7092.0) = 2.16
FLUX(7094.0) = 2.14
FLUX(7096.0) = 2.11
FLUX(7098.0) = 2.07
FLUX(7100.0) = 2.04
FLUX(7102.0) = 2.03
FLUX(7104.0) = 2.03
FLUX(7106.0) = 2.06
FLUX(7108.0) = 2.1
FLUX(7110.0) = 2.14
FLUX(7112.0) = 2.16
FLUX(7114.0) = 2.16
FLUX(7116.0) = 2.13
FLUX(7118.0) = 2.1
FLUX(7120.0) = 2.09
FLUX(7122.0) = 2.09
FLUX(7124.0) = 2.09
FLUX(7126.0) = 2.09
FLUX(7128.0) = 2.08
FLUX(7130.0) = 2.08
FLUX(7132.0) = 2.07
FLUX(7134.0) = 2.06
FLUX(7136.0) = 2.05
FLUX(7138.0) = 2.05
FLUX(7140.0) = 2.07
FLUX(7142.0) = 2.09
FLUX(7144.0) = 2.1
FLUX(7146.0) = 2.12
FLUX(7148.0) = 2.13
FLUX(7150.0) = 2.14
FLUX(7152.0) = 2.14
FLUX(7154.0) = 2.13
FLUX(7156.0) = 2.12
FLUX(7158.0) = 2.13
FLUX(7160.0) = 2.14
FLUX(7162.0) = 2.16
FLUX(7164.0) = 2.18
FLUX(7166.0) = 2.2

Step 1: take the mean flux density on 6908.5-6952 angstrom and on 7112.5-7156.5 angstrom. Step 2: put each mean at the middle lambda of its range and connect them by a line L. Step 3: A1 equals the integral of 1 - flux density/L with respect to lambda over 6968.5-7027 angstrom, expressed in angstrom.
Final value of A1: -4.8 angstrom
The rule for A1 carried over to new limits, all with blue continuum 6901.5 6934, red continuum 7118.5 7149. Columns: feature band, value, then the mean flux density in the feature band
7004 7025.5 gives -1.4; 2.37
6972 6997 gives -2.0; 2.45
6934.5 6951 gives 0.3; 2.29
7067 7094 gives -1.6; 2.28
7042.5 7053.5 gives -0.9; 2.37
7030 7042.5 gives -1.1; 2.41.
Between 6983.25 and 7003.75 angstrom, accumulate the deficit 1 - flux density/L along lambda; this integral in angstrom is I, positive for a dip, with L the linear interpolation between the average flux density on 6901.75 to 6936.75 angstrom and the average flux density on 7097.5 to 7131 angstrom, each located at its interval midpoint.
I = -2.65 angstrom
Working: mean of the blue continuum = 2.35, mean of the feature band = 2.54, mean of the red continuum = 2.09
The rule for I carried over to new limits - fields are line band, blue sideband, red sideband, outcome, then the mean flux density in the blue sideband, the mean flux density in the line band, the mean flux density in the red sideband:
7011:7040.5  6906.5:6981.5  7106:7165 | -2.15 angstrom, 2.34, 2.4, 2.11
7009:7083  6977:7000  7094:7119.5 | -1.79 angstrom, 2.5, 2.36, 2.1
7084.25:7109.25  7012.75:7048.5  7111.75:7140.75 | 0.78 angstrom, 2.4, 2.12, 2.09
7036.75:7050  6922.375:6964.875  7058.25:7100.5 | -0.75 angstrom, 2.3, 2.39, 2.25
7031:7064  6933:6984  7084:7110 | -2.29 angstrom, 2.33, 2.35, 2.12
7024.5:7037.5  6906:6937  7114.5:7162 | -1.21 angstrom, 2.34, 2.43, 2.1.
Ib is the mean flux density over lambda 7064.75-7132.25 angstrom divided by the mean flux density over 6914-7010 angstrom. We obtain 0.91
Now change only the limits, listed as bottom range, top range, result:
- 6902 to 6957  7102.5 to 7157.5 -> 0.90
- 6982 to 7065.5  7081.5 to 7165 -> 0.88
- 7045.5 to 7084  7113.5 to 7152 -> 0.90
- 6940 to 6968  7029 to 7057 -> 1.02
